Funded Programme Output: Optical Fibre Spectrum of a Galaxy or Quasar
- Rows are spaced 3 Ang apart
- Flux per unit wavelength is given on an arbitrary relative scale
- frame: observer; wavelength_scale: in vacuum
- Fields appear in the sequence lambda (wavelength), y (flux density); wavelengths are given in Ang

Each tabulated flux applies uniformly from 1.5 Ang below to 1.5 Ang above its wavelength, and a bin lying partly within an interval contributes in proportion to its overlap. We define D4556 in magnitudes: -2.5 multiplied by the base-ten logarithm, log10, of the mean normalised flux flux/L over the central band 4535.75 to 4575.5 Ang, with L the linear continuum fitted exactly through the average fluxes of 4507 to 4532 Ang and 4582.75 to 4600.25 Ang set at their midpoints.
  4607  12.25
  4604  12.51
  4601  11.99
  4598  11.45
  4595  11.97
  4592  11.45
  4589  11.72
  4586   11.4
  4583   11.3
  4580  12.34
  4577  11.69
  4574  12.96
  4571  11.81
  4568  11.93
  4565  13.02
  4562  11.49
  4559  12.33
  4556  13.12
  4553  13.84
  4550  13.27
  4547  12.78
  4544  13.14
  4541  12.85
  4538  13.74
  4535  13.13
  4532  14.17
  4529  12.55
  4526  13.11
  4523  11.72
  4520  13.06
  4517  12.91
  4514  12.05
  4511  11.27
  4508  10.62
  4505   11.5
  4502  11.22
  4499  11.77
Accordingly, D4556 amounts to -0.07 mag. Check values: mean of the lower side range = 12.3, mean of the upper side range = 11.6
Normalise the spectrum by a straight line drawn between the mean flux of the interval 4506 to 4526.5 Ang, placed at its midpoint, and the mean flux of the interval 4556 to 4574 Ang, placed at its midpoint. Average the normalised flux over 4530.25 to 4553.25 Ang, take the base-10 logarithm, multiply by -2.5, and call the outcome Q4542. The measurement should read -0.10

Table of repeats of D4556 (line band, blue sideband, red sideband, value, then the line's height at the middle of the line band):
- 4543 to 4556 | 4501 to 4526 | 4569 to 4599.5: -0.12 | 11.8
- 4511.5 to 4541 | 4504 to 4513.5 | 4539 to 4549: -0.07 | 12.1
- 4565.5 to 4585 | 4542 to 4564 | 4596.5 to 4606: 0.04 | 12.5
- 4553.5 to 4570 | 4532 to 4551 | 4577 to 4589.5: 0.00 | 12.5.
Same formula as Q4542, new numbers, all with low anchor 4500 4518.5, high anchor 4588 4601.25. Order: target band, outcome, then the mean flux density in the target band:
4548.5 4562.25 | -0.11 mag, 12.9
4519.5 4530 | -0.09 mag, 12.6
